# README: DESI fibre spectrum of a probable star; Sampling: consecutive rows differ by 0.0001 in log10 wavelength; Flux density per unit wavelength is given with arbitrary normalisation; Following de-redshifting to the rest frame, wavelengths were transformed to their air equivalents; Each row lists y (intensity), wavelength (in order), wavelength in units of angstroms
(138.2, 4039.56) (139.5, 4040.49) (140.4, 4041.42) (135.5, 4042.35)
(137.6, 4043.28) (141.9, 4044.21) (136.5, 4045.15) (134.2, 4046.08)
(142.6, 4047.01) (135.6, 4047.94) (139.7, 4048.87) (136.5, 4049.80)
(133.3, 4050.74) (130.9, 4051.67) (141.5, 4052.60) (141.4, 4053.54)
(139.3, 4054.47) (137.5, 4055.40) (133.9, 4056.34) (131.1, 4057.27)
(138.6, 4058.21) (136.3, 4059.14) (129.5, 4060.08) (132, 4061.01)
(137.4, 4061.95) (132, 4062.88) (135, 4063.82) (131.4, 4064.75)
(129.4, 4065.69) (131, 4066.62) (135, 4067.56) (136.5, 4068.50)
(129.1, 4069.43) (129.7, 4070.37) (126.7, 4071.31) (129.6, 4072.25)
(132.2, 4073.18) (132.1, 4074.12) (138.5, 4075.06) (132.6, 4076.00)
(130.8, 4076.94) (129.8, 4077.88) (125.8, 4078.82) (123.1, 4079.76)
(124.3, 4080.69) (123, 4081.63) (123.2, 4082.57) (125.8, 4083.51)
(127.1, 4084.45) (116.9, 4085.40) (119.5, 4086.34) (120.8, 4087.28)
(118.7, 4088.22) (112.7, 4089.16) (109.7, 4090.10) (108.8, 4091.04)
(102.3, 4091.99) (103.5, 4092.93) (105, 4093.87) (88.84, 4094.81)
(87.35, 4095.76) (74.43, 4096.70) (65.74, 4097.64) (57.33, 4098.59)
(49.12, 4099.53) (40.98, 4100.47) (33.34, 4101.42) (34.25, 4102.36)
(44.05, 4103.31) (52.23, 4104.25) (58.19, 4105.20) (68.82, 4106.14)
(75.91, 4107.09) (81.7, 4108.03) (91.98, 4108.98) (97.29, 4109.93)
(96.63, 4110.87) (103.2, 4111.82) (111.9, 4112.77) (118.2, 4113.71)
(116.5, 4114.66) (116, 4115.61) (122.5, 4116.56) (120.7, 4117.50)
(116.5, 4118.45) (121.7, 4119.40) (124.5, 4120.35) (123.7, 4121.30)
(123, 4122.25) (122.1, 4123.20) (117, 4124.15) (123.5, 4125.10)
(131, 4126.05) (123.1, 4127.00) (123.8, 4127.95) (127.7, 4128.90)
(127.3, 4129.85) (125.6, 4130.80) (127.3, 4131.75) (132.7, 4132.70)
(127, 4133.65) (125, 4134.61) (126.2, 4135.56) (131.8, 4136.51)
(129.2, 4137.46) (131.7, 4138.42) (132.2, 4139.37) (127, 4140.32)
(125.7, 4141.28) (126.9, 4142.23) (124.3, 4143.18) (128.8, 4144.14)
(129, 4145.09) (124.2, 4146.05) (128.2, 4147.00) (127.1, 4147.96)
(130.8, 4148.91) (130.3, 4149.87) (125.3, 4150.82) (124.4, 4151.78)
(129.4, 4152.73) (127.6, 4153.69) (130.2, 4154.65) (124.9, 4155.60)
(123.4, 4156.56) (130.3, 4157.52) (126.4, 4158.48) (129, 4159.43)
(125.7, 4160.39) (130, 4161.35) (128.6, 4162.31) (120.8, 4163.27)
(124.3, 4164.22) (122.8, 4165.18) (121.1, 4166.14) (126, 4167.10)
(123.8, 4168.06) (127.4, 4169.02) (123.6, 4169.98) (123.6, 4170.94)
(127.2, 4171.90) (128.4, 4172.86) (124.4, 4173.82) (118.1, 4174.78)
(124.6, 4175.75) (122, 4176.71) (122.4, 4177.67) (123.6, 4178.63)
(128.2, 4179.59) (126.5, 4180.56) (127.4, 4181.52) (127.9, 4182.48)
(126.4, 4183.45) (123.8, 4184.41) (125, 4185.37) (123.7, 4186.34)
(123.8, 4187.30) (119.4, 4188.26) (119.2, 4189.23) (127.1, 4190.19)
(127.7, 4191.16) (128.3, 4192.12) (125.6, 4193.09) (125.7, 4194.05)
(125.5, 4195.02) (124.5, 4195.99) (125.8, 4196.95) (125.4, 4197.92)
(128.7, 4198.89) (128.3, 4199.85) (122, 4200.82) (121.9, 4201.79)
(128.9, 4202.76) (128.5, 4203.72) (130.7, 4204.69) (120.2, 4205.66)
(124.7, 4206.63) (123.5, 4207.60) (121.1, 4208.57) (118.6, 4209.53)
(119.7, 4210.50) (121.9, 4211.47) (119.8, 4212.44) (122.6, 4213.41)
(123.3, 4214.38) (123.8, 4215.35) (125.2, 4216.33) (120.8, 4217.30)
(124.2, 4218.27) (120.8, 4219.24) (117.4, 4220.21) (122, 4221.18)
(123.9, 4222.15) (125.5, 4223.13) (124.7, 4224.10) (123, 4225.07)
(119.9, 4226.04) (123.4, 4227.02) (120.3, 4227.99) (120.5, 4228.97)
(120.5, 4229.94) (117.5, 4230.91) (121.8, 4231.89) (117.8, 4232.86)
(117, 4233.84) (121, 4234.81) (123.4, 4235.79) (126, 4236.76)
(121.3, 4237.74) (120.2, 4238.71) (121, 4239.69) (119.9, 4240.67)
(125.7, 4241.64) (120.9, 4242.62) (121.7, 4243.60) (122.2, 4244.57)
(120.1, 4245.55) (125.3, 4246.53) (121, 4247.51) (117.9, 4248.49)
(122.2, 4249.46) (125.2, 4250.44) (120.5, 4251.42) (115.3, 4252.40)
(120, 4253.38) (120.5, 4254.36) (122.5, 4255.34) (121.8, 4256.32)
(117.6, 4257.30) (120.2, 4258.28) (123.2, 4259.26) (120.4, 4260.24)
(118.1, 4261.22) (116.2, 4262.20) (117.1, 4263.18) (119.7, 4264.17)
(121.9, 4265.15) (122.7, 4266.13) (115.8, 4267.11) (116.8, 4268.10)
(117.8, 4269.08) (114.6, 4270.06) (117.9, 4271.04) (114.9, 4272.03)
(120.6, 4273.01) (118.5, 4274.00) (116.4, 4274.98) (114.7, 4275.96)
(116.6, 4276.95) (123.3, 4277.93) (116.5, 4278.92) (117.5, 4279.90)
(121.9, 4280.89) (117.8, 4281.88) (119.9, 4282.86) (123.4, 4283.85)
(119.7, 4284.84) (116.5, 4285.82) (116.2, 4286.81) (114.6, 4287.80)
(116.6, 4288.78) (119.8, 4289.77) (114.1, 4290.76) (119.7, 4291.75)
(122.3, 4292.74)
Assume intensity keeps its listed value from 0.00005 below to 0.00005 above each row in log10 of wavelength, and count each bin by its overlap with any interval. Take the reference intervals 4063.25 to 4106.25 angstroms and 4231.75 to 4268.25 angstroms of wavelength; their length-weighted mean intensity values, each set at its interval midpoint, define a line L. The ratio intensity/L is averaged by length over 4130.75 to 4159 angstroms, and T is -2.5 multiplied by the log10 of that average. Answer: -0.15 mag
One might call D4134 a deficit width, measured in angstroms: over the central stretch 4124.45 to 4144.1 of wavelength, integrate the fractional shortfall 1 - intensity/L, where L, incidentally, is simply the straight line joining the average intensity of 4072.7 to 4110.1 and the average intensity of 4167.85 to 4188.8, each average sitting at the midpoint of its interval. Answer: -3.0 angstroms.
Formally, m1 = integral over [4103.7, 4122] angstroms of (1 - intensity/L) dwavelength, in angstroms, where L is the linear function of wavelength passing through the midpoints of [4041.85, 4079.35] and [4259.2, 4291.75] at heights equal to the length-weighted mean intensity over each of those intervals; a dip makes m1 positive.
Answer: 4.11 angstroms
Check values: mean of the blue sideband 134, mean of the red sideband 118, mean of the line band 101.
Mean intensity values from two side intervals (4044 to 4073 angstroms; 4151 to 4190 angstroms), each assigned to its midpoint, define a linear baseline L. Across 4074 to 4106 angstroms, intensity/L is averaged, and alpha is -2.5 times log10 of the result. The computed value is 0.331 mag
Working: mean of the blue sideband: 135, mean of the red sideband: 125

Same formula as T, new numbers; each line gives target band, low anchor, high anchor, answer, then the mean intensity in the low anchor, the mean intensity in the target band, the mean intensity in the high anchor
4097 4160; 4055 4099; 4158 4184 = 0.12 mag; 121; 111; 125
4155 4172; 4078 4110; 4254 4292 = -0.23 mag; 91.2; 126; 119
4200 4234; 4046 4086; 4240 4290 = 0.00 mag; 132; 122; 119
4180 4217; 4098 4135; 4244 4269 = -0.11 mag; 101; 124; 120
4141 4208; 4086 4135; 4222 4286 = -0.15 mag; 101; 126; 120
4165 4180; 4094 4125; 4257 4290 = -0.23 mag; 89.9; 124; 118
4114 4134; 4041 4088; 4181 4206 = 0.05 mag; 132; 123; 125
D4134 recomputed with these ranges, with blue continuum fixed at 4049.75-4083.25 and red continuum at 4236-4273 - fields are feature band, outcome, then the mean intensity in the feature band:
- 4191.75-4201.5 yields -0.2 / 126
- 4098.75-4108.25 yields 5.6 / 53.3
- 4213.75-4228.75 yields 0.0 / 122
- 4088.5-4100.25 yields 3.8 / 88.2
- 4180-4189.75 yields 0.0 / 124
